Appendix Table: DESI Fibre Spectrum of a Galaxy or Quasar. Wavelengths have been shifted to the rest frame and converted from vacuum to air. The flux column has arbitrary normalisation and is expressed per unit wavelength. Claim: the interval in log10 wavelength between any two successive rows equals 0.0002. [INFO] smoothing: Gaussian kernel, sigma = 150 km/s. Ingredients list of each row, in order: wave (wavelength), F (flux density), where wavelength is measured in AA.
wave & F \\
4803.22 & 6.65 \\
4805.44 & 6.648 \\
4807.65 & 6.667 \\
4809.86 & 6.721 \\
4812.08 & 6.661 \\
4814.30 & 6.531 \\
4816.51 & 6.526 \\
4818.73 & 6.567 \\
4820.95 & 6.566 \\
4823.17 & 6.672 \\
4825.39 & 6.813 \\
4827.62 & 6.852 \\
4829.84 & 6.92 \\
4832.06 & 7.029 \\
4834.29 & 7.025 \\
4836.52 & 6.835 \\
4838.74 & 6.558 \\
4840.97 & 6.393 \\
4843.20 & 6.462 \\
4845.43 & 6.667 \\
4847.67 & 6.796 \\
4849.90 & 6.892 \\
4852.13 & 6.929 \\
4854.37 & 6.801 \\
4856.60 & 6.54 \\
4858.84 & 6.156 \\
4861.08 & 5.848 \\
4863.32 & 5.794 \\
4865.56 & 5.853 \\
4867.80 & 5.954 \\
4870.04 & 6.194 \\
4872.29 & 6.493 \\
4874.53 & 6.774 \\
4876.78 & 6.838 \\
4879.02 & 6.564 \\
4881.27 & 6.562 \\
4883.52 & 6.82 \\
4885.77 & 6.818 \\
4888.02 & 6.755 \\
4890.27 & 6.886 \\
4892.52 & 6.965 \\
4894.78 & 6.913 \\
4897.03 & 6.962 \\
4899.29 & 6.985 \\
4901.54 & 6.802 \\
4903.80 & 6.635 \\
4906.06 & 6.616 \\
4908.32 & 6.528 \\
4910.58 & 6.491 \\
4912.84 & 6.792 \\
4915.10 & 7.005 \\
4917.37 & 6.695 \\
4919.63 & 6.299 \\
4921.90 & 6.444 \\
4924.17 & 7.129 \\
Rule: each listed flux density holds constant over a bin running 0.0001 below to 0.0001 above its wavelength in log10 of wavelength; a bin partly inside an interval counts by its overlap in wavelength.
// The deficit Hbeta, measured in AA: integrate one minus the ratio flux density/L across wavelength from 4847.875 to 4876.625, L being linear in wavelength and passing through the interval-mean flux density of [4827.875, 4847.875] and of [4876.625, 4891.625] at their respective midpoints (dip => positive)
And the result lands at 1.6 AA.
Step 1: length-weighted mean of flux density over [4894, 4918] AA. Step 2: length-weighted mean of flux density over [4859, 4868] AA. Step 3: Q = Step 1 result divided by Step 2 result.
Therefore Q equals 1.15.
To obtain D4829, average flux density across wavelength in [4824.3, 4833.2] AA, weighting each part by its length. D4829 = 6.9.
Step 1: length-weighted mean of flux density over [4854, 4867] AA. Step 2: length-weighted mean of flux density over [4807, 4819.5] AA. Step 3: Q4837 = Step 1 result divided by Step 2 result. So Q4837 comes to 0.93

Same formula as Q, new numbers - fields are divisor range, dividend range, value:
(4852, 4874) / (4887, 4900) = 1.11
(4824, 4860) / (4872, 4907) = 1.01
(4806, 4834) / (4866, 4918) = 1.00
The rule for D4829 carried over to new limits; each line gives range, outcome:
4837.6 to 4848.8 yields 6.58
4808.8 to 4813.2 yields 6.68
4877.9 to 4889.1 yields 6.7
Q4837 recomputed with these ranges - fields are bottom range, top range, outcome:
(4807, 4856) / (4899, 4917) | 1.00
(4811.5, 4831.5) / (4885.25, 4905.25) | 1.02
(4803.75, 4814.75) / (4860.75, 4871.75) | 0.90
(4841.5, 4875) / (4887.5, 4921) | 1.05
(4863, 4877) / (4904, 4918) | 1.07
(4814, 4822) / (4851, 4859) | 1.02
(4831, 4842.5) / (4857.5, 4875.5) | 0.91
